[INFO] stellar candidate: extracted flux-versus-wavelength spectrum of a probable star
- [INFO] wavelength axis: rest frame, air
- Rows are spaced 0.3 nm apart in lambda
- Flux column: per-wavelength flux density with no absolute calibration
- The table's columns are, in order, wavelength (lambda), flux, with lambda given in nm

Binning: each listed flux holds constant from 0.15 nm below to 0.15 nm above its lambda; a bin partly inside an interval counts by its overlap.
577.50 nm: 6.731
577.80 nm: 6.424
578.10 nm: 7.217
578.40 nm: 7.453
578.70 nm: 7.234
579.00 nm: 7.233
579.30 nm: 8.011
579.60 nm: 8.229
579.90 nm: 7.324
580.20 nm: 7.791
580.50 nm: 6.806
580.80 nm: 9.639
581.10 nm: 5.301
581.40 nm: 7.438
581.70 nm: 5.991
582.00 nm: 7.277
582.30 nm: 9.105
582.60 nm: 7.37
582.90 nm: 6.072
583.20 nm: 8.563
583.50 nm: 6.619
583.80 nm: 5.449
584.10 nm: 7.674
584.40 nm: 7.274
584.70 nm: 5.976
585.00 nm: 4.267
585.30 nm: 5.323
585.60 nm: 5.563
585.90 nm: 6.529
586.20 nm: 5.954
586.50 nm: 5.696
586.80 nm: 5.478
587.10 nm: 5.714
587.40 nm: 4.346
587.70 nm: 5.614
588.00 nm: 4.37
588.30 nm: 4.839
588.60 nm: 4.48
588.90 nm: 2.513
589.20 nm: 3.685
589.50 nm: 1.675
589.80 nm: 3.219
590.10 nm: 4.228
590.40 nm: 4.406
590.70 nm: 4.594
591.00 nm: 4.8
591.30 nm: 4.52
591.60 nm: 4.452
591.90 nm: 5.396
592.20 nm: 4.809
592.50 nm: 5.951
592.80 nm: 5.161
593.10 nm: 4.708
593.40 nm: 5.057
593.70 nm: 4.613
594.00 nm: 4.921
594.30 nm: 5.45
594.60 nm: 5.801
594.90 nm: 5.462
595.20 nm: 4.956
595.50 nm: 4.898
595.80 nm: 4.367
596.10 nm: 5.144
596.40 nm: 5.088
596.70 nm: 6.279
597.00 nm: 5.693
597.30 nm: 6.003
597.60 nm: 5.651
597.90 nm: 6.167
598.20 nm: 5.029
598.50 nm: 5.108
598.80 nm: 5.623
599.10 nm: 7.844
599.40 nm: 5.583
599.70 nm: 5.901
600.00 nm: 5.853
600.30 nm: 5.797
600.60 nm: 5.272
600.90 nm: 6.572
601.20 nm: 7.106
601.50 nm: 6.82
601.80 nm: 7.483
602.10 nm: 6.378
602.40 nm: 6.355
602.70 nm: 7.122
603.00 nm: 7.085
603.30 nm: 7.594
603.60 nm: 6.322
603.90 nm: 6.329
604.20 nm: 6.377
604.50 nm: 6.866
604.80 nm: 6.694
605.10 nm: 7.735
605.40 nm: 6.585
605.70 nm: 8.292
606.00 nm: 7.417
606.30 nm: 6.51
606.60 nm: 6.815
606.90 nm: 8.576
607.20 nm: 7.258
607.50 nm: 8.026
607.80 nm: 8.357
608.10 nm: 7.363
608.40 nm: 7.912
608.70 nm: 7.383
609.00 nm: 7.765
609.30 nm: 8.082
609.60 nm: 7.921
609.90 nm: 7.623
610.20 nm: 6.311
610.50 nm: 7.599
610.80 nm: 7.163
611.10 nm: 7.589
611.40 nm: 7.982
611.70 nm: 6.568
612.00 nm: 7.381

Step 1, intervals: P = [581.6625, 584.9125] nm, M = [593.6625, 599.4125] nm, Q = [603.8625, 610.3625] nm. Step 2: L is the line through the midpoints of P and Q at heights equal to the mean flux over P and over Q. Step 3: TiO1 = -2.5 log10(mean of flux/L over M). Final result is 0.297 mag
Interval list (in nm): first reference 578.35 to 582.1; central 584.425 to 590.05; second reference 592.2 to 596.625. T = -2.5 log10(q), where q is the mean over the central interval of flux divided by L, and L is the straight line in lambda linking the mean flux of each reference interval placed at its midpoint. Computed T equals 0.30 mag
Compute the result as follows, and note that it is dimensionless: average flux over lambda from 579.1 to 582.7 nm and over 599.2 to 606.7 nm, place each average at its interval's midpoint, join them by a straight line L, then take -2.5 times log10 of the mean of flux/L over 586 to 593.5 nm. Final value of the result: 0.476 mag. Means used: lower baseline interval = 7.52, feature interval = 4.64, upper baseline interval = 6.68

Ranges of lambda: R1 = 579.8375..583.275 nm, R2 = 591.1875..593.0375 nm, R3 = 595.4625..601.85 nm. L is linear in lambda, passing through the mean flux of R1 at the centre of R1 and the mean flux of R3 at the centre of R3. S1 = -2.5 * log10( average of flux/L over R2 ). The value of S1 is 0.265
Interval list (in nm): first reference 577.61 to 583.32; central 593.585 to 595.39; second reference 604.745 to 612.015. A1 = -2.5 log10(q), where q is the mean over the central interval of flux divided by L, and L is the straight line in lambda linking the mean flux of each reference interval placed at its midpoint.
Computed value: 0.39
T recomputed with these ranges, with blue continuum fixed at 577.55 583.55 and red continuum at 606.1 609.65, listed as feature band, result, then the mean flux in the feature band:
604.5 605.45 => 0.09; 7.03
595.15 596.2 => 0.48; 4.82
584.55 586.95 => 0.30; 5.6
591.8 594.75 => 0.40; 5.18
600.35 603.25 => 0.14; 6.69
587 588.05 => 0.42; 5.04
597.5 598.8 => 0.34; 5.5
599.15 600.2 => 0.26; 5.98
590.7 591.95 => 0.50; 4.72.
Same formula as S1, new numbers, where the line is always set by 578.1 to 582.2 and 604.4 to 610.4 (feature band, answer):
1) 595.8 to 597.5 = 0.322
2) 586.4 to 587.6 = 0.362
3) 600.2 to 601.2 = 0.224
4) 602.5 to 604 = 0.087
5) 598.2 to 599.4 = 0.240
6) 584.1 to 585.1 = 0.193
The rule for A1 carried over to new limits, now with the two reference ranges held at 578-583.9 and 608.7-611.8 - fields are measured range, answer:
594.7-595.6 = 0.39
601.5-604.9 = 0.10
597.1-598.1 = 0.25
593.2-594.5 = 0.42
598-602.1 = 0.20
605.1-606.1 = 0.00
